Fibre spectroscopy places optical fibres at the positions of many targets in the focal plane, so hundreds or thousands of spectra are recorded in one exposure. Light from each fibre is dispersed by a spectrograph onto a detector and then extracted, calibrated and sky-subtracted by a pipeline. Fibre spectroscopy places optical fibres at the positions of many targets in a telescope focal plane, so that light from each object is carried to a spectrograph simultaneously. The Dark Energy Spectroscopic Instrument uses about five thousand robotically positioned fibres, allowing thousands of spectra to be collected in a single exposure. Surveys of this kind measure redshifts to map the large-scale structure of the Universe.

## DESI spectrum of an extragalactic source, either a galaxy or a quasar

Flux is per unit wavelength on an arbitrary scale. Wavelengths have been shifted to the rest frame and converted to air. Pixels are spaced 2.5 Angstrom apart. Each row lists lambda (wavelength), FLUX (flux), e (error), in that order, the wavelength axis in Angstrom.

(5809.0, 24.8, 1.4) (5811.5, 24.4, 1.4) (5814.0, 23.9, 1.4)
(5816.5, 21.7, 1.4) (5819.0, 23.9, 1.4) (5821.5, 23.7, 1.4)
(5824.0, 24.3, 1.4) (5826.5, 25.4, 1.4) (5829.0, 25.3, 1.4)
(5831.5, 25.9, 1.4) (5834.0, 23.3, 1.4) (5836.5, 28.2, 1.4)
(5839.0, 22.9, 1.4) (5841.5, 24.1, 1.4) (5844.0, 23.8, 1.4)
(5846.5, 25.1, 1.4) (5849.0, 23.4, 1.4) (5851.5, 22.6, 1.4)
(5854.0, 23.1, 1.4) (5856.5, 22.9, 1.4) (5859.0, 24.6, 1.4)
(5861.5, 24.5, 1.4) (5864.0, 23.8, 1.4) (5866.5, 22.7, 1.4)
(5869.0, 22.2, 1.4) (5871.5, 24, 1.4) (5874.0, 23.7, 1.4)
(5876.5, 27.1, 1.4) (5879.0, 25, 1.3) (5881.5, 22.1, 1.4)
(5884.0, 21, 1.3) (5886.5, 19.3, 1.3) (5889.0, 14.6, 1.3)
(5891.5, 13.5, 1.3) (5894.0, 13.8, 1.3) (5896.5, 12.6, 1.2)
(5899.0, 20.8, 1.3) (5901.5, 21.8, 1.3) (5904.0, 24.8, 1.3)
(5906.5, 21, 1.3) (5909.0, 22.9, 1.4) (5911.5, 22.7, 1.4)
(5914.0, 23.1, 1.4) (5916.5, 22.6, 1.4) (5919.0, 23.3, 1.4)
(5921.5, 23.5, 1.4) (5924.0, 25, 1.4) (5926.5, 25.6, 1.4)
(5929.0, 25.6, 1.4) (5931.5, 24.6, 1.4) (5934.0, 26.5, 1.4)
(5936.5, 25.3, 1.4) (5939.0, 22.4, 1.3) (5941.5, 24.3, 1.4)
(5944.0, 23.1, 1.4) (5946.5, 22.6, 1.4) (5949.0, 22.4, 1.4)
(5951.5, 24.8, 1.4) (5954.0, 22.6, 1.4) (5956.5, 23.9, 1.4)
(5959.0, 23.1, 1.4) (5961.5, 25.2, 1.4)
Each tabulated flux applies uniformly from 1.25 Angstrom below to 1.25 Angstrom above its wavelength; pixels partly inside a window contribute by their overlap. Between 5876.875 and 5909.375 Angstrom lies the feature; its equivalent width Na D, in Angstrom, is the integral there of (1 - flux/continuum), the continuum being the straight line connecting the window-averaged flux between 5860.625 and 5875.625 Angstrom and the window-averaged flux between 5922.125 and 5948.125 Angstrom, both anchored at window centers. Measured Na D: 5.8 Angstrom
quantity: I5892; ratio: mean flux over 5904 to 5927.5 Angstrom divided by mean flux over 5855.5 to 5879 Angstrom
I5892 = 0.97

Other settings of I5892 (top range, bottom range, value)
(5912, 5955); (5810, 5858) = 0.99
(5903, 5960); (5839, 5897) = 1.09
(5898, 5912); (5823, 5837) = 0.88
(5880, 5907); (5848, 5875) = 0.80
